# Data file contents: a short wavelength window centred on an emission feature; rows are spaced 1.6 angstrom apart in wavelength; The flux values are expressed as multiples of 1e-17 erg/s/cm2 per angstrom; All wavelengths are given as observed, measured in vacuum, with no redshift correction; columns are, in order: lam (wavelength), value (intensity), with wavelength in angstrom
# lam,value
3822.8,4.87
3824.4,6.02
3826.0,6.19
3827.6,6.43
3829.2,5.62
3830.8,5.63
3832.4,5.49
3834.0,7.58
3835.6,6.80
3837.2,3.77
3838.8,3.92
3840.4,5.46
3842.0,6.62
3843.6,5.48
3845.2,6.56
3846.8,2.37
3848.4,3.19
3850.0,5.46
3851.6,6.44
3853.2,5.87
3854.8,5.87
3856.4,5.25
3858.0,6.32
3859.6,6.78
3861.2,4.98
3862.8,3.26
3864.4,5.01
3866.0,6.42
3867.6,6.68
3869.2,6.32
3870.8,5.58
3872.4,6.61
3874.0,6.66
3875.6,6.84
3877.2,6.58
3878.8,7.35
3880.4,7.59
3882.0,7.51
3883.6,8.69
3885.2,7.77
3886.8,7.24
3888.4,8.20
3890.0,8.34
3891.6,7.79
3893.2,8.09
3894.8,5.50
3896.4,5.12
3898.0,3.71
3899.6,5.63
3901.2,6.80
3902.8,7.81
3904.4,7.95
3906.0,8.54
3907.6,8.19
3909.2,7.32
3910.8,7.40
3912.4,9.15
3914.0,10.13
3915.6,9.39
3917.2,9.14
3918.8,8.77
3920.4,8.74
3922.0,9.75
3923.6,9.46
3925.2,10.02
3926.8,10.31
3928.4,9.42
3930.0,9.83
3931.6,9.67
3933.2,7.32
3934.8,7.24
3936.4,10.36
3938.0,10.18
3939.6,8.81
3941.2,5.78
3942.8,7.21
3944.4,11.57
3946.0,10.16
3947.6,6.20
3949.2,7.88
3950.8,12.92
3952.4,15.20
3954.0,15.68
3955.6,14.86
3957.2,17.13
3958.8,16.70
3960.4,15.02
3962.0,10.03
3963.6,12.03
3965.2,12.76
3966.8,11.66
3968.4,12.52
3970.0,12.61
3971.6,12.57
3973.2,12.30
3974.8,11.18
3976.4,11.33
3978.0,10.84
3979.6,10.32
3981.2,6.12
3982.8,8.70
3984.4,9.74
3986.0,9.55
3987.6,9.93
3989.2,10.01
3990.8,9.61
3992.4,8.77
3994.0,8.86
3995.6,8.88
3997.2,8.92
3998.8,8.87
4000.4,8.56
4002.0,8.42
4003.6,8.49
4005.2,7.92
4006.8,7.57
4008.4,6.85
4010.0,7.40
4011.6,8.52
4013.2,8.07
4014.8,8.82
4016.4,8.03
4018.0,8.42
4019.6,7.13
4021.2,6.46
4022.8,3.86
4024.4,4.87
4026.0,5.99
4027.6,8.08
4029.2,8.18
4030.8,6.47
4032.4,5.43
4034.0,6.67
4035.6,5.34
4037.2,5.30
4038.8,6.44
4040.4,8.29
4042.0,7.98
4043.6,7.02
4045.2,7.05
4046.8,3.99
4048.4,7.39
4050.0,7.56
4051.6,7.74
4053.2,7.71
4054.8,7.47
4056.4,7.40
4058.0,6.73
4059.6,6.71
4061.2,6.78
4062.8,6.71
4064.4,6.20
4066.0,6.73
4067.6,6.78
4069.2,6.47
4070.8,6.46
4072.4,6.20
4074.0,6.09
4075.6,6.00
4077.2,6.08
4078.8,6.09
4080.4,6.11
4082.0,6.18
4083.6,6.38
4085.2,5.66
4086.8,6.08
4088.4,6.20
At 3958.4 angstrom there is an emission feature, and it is Lyman alpha 1216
